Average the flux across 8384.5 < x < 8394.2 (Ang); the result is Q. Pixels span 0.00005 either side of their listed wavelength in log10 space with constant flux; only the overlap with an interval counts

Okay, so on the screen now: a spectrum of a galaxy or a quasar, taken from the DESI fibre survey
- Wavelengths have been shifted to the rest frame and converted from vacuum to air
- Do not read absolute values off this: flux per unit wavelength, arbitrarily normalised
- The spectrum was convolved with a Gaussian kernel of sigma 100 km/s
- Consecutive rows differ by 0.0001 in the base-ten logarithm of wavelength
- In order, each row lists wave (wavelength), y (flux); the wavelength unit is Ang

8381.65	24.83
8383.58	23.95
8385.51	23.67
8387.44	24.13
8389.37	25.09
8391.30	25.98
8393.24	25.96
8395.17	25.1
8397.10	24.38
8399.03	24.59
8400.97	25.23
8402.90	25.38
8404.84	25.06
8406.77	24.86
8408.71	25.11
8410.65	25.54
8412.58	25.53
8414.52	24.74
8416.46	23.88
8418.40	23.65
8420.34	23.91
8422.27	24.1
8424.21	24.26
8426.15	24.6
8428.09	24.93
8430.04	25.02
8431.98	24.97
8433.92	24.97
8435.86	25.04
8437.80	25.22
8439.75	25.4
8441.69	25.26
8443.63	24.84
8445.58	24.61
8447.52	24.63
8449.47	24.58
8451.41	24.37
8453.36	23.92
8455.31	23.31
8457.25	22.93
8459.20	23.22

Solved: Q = 25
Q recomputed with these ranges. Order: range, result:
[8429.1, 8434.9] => 25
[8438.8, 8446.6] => 25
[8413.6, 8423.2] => 24.1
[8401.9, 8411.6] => 25.2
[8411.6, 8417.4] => 24.7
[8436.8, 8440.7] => 25.3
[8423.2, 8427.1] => 24.4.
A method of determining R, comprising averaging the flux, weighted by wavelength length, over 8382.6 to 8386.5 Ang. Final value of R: 23.8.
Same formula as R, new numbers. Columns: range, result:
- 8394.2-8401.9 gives 24.8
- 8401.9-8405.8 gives 25.2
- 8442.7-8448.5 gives 24.7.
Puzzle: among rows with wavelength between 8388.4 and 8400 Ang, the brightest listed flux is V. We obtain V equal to 25.98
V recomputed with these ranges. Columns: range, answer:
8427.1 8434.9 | 25.02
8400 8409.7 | 25.38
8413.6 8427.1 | 24.74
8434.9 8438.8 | 25.22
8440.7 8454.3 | 25.26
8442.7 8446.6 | 24.84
